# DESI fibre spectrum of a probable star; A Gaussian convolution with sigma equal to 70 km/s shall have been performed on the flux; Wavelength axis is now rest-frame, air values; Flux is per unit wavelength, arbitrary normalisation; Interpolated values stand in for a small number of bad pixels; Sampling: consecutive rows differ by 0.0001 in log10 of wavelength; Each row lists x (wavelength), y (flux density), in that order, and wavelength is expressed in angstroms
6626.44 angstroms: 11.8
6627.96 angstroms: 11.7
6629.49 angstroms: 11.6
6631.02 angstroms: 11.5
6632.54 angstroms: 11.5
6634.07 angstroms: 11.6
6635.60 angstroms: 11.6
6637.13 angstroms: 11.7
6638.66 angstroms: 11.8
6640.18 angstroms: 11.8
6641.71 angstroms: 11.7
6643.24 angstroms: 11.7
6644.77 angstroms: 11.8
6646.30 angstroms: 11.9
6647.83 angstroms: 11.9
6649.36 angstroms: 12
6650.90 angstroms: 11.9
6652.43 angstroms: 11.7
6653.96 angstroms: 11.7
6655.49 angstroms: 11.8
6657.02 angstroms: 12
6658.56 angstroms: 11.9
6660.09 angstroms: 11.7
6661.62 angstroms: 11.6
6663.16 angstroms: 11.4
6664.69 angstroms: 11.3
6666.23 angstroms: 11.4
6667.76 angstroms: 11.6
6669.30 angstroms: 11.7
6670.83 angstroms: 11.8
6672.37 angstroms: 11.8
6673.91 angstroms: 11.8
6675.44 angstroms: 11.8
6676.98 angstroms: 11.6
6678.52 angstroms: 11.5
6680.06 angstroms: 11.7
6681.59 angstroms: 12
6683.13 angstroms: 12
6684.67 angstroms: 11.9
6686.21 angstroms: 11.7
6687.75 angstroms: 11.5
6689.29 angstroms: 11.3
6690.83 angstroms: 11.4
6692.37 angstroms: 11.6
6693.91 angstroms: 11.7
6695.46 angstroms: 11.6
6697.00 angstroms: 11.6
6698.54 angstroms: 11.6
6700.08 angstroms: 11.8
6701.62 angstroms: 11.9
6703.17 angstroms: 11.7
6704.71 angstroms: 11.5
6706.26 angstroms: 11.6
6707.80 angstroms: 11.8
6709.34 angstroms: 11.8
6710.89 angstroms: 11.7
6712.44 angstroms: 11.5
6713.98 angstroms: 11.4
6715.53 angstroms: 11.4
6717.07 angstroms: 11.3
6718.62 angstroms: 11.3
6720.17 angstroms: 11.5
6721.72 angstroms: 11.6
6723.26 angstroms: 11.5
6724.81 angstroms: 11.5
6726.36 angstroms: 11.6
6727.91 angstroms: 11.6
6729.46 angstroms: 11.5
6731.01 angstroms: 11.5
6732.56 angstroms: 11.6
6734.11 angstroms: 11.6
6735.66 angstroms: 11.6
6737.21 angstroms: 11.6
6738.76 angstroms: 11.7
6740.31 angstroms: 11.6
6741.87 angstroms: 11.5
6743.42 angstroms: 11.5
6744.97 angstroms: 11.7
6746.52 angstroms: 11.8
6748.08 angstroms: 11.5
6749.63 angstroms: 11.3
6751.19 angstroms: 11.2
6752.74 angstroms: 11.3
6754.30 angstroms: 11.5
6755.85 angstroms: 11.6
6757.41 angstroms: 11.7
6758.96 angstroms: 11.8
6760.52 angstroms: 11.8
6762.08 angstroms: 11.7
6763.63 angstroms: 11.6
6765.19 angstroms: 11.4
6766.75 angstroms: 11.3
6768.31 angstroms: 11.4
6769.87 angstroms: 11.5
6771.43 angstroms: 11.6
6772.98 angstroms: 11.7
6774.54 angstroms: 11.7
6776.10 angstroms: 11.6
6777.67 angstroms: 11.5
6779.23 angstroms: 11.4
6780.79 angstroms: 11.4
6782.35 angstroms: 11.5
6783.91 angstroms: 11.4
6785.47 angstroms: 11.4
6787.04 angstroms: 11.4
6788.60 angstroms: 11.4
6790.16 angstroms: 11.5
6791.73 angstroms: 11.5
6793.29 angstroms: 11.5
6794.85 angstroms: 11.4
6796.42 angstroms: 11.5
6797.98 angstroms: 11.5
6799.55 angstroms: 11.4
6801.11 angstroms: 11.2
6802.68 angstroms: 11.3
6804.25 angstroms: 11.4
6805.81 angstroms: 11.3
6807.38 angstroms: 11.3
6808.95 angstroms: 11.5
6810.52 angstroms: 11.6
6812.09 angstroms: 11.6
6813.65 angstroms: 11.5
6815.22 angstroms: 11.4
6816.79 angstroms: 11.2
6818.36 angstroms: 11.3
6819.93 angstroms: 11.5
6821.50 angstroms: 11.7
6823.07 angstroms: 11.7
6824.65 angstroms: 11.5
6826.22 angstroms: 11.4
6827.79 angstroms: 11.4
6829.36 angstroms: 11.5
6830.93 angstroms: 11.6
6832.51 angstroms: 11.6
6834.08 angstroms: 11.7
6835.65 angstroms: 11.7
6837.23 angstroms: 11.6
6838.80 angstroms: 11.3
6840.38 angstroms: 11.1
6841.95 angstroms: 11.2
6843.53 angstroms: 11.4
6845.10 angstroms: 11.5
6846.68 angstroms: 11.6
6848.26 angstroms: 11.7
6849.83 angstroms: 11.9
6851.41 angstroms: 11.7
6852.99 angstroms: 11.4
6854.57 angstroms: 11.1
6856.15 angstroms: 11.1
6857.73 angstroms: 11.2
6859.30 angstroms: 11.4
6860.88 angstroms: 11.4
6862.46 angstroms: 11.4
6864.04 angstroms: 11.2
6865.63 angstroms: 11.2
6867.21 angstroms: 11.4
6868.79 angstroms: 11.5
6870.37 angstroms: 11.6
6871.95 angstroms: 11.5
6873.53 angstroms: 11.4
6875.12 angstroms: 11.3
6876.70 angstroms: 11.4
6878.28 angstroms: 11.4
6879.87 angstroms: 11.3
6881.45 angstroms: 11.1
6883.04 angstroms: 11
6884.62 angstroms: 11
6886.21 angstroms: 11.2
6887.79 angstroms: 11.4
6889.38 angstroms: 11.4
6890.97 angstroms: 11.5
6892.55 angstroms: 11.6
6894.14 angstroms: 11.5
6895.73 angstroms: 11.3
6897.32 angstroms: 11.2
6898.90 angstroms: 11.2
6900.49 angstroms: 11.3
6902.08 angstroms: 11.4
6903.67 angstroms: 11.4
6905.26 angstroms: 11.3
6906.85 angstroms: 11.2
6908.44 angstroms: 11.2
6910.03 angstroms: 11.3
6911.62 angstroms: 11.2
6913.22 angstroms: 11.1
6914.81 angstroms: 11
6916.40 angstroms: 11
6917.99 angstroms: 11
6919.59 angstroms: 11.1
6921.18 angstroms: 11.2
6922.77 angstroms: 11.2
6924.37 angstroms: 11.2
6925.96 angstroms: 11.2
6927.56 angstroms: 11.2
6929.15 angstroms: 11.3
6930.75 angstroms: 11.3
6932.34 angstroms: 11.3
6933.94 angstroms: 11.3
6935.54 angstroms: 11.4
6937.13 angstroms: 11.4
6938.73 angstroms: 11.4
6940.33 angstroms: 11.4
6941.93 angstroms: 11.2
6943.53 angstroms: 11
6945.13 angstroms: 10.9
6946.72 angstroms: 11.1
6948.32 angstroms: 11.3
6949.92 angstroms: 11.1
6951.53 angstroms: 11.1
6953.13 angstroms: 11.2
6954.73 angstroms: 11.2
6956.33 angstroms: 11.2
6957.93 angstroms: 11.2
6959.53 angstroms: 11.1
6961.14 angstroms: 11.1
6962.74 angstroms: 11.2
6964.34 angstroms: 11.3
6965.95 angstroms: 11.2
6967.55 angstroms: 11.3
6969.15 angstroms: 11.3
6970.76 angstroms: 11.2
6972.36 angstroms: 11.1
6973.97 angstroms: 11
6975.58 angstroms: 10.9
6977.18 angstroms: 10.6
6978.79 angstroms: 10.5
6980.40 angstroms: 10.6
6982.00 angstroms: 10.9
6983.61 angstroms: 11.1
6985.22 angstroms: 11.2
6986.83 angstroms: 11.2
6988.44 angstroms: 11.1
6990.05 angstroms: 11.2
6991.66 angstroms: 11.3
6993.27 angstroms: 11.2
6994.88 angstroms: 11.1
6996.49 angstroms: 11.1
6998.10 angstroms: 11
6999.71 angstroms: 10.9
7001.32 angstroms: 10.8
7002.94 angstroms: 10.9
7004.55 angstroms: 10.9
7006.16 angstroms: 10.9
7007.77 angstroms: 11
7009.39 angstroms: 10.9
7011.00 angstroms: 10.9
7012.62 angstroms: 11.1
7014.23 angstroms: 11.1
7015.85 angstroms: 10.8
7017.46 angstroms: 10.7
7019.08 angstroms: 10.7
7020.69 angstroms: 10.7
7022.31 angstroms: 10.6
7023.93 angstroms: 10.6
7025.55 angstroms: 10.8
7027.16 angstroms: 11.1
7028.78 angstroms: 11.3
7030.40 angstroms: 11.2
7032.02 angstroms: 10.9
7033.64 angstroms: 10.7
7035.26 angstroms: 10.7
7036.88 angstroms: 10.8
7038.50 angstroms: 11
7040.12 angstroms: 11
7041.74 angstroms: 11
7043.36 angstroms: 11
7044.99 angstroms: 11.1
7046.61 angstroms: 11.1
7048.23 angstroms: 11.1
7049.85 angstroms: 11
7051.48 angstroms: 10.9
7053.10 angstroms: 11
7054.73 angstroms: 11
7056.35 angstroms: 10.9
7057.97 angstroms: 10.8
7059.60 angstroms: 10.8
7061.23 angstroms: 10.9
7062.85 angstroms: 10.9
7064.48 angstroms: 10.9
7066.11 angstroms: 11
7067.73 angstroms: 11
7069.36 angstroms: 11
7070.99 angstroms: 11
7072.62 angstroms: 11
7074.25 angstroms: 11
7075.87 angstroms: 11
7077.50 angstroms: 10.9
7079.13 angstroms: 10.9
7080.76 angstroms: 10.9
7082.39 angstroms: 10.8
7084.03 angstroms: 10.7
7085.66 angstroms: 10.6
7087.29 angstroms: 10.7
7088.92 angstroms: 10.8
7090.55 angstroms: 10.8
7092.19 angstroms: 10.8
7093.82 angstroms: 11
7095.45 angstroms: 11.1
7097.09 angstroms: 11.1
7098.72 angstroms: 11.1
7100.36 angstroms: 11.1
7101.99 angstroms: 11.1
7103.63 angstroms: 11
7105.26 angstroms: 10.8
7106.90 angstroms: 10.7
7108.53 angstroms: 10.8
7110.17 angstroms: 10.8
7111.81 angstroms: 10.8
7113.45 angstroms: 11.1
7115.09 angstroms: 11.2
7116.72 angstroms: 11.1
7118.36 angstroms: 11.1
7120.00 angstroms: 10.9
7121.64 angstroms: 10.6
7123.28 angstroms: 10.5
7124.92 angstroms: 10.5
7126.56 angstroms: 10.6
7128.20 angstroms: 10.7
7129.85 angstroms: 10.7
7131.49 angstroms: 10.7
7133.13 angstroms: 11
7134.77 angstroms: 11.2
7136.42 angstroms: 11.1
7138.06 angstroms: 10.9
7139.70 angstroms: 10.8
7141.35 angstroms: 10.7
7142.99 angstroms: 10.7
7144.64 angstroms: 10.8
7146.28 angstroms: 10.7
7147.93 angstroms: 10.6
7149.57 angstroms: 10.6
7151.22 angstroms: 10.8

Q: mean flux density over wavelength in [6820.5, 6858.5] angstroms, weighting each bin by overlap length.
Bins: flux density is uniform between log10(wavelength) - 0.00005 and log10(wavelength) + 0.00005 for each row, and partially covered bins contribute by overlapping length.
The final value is 11.5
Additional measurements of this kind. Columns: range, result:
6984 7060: 11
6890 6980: 11.2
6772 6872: 11.5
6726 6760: 11.6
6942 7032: 11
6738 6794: 11.5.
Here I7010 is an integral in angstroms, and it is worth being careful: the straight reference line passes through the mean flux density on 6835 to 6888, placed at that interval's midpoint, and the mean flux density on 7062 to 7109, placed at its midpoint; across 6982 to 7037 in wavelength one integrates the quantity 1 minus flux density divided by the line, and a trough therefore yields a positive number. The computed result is 0.6 angstroms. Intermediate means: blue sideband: 11.4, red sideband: 10.9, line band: 11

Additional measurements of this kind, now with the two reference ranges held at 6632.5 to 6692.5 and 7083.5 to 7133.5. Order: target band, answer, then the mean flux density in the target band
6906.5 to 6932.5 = 0.1 angstroms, 11.2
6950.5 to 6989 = 0.2 angstroms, 11.1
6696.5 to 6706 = 0.0 angstroms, 11.7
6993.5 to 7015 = 0.2 angstroms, 11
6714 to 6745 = 0.1 angstroms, 11.5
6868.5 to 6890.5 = -0.1 angstroms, 11.3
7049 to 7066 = 0.1 angstroms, 10.9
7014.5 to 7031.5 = 0.2 angstroms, 10.9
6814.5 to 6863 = -0.4 angstroms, 11.5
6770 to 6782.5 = -0.1 angstroms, 11.6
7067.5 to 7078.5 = -0.1 angstroms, 11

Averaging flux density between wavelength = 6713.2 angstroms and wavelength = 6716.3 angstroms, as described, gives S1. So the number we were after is 11.4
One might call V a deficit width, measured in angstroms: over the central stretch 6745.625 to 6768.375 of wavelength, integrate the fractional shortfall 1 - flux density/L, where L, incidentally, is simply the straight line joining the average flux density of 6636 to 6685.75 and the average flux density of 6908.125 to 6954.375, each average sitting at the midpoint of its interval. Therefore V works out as 0.0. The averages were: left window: 11.7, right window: 11.2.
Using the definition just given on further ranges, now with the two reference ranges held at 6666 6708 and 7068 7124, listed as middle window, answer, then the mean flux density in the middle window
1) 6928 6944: -0.14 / 11.3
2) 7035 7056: 0.04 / 11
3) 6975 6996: 0.23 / 11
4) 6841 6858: -0.10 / 11.4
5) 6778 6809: 0.18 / 11.4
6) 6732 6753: 0.06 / 11.5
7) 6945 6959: 0.03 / 11.2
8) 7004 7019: 0.21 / 10.9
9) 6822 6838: -0.23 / 11.6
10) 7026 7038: 0.08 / 11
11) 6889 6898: -0.10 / 11.4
